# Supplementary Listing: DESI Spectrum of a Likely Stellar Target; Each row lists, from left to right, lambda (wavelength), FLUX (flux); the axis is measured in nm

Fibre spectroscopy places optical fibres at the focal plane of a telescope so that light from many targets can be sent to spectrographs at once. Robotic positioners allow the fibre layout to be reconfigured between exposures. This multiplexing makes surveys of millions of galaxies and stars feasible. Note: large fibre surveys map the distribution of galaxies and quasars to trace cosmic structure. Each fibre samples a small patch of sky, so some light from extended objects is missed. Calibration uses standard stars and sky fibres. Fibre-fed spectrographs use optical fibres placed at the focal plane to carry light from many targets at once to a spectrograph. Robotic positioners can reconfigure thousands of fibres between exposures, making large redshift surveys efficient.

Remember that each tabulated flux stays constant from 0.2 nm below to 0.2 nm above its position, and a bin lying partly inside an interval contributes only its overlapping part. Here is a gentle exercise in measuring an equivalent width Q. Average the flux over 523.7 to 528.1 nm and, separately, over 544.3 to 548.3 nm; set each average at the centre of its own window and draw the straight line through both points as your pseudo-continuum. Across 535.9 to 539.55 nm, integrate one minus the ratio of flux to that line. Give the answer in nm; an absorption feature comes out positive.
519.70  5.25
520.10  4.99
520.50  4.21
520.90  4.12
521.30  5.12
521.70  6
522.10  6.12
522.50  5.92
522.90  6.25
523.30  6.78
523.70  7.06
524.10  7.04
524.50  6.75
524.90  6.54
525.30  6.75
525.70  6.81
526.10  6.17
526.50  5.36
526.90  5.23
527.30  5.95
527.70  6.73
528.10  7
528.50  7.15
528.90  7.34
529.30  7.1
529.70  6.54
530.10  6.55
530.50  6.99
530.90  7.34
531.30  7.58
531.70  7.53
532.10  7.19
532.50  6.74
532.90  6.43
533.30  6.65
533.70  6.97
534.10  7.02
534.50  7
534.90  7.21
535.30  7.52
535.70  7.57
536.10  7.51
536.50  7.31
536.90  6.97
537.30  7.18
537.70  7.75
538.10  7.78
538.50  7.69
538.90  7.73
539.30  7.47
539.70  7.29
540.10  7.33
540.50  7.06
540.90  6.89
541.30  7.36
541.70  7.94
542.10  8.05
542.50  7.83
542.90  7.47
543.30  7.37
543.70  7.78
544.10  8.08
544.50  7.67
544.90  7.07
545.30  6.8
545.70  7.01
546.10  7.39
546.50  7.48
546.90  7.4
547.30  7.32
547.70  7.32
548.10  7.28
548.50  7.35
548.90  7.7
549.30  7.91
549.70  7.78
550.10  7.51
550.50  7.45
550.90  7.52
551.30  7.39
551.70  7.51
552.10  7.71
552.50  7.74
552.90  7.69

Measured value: -0.31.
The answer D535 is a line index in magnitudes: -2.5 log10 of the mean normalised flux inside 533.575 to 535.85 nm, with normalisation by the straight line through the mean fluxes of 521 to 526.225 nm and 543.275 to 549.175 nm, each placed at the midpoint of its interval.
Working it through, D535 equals -0.052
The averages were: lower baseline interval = 6.37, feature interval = 7.22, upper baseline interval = 7.41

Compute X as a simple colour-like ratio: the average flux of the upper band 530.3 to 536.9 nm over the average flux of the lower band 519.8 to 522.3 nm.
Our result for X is 1.40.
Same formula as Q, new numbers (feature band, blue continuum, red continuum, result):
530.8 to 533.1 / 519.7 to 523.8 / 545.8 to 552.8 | -0.30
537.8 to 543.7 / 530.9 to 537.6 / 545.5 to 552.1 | -0.19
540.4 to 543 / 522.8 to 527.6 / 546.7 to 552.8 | -0.14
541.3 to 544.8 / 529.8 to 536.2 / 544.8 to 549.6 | -0.22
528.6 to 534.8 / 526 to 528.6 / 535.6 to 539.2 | -0.23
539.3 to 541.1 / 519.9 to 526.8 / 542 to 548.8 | -0.02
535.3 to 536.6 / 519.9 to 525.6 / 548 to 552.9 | -0.14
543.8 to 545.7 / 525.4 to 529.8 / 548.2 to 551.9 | -0.02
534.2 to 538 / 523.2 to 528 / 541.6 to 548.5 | -0.19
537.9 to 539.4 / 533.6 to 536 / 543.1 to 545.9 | -0.08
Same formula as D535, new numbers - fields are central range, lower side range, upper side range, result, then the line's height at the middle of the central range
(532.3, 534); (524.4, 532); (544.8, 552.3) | 0.027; 6.88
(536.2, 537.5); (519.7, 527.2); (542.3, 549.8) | -0.052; 6.85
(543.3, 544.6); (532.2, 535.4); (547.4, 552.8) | -0.067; 7.32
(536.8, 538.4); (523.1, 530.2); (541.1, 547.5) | -0.045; 7.16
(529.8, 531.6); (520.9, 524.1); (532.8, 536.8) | -0.049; 6.79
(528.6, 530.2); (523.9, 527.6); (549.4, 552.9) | -0.070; 6.49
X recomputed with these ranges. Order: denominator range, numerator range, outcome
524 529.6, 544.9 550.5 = 1.13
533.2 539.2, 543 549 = 1.01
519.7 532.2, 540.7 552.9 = 1.18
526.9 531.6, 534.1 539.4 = 1.08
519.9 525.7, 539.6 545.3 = 1.25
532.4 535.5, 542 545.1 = 1.10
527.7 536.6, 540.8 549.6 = 1.06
